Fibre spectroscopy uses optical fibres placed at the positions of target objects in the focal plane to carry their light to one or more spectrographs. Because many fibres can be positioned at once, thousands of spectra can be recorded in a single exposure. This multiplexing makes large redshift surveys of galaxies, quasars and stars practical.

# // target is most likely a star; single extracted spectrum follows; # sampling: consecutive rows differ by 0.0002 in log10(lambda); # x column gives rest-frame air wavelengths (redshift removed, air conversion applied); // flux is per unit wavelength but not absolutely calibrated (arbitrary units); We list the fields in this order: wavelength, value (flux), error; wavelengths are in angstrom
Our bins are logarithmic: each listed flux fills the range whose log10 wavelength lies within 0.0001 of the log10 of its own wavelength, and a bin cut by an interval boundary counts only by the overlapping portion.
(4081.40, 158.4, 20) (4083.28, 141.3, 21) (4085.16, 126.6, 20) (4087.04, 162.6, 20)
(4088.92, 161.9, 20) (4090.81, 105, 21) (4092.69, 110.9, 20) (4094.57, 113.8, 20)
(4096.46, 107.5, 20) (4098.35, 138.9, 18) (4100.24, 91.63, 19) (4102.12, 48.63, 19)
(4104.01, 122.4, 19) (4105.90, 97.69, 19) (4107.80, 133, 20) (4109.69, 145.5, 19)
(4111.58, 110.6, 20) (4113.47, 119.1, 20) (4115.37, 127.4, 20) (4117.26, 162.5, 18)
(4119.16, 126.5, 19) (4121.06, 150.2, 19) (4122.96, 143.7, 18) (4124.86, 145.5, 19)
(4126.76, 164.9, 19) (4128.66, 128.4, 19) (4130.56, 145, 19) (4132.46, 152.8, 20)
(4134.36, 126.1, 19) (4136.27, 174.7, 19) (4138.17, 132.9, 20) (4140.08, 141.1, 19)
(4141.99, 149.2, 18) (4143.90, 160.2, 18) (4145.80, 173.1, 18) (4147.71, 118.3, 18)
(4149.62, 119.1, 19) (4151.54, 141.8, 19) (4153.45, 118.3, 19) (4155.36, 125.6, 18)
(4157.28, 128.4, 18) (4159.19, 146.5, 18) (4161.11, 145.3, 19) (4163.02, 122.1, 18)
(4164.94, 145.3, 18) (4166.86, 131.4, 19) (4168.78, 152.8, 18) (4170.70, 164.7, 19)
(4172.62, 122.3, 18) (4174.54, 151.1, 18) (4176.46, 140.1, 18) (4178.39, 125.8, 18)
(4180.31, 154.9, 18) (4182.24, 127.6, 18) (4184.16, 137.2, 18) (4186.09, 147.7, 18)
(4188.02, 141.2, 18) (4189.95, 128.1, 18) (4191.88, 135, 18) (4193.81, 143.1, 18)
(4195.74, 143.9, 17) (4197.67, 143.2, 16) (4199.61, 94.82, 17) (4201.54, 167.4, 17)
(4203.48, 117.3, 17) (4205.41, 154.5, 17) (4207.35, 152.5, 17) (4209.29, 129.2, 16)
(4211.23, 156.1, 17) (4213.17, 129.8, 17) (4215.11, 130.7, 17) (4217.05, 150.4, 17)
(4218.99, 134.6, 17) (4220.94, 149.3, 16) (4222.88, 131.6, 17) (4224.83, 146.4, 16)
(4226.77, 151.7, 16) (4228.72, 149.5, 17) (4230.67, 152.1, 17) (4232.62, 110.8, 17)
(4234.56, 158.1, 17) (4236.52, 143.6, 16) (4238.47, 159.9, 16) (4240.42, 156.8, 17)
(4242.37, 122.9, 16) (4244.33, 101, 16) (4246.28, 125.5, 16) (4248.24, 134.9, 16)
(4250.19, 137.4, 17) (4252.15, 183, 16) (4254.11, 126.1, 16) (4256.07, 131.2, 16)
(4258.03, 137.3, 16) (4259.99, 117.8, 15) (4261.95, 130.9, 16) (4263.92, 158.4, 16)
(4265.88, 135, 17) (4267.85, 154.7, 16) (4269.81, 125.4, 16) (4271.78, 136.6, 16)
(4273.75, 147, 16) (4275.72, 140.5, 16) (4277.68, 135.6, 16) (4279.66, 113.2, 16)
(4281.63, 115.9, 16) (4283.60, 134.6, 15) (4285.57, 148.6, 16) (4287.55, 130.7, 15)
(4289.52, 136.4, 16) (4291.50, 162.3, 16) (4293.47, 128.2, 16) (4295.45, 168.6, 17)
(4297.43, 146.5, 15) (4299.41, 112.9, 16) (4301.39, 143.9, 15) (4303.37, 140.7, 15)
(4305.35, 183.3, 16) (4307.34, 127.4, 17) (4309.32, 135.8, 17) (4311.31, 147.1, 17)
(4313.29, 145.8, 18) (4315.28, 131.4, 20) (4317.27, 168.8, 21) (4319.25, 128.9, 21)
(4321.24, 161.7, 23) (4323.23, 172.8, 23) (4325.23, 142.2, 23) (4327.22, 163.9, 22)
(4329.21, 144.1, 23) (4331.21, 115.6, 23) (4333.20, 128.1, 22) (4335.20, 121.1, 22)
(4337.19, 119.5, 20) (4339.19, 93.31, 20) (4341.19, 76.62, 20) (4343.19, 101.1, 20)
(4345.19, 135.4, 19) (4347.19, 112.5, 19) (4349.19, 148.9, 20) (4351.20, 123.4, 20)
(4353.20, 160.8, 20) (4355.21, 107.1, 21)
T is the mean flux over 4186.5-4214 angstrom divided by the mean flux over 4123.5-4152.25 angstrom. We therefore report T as 1.0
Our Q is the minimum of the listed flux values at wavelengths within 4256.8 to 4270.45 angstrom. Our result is 117.8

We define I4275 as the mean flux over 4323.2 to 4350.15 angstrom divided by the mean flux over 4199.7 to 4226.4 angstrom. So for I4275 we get 0.89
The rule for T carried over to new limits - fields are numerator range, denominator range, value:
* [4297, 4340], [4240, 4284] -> 1.04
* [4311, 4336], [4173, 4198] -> 1.03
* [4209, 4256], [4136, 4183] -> 1.00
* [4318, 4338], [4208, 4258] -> 1.00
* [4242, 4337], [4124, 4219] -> 0.99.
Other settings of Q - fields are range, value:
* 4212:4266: 101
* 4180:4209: 94.82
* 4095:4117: 48.63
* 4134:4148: 118.3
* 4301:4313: 127.4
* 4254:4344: 76.62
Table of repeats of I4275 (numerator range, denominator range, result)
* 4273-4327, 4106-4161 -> 1.03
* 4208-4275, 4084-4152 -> 1.05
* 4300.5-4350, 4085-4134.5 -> 1.05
